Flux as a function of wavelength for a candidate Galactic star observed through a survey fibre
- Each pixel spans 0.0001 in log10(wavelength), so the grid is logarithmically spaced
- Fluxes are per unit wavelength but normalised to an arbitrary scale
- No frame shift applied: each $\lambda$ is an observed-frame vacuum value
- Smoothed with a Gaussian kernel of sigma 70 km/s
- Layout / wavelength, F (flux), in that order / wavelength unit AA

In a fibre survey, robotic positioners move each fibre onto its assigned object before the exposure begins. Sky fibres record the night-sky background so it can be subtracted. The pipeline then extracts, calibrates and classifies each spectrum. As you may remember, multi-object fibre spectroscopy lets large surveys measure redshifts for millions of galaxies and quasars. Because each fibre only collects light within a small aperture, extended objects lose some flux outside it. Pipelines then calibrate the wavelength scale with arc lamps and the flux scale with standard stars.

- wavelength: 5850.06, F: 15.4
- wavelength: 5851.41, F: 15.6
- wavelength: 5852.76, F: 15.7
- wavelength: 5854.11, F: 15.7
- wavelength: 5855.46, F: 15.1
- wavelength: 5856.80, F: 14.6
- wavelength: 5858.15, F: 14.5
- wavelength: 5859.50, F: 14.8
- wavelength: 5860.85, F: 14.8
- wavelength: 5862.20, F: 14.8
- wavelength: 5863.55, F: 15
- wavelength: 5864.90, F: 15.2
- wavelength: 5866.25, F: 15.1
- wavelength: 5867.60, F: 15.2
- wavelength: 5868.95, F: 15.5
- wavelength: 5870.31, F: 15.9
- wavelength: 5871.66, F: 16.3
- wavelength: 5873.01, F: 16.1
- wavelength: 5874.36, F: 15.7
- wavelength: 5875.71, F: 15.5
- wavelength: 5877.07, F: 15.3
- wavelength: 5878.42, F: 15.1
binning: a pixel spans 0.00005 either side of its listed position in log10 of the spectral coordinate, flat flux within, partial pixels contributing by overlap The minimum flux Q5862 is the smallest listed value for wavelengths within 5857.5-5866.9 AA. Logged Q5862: 14.5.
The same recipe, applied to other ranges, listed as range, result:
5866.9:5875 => 15.2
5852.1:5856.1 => 15.1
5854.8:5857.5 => 14.6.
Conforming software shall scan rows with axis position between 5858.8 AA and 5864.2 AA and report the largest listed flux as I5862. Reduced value 15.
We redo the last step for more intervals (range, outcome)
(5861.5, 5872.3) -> 16.3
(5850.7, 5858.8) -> 15.7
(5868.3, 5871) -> 15.9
